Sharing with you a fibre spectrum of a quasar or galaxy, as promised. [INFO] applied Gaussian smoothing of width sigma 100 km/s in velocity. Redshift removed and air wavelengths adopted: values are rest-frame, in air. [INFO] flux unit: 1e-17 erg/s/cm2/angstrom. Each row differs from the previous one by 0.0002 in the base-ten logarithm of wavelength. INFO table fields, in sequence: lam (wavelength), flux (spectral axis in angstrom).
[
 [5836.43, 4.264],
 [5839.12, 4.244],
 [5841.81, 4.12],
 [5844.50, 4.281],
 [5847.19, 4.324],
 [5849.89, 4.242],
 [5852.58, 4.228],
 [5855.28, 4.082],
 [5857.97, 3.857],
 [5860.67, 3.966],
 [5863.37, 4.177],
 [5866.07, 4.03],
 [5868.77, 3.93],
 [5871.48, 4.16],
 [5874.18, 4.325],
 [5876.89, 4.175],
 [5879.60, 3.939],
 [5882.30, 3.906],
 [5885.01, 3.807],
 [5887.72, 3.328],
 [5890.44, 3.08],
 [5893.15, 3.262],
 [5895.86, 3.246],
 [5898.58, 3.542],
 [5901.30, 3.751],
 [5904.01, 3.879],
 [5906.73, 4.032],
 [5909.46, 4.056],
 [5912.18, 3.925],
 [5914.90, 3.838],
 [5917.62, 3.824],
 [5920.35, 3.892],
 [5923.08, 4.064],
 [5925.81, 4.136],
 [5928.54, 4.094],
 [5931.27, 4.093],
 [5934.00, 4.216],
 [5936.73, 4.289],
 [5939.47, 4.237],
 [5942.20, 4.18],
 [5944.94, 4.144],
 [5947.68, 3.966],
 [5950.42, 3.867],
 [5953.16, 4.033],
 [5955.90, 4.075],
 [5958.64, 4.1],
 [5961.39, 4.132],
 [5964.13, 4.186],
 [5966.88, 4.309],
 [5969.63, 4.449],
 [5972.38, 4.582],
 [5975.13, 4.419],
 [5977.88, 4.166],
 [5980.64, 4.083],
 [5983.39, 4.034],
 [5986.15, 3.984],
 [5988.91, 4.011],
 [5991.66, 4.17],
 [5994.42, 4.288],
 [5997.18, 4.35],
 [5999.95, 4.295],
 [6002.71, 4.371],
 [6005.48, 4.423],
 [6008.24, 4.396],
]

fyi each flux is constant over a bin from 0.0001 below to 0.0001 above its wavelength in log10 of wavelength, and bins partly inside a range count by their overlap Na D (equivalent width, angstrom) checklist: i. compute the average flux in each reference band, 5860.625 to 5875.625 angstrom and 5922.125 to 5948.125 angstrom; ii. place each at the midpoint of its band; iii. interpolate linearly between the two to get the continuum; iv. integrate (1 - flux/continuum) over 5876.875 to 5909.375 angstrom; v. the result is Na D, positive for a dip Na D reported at 3.7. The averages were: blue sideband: 4.11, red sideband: 4.15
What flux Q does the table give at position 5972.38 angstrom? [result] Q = 4.582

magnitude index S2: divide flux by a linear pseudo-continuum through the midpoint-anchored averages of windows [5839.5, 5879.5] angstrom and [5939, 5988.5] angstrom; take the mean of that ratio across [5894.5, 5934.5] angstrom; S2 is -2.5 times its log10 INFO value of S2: 0.07 mag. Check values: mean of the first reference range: 4.13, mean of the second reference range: 4.16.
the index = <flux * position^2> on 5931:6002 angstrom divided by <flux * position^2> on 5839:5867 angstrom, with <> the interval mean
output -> 1.1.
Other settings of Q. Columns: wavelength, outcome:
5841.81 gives 4.12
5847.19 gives 4.324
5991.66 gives 4.17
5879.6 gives 3.939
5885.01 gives 3.807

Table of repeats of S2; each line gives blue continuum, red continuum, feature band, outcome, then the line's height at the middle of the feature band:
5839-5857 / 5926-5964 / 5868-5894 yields 0.10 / 4.18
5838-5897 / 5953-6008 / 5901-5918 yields 0.04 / 4.05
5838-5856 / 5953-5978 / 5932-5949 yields 0.02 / 4.25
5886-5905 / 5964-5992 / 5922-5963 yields -0.06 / 3.88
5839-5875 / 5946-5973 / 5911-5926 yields 0.06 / 4.15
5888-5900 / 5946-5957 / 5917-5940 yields -0.11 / 3.71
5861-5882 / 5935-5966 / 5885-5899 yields 0.23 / 4.1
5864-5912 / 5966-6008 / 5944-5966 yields 0.01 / 4.11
